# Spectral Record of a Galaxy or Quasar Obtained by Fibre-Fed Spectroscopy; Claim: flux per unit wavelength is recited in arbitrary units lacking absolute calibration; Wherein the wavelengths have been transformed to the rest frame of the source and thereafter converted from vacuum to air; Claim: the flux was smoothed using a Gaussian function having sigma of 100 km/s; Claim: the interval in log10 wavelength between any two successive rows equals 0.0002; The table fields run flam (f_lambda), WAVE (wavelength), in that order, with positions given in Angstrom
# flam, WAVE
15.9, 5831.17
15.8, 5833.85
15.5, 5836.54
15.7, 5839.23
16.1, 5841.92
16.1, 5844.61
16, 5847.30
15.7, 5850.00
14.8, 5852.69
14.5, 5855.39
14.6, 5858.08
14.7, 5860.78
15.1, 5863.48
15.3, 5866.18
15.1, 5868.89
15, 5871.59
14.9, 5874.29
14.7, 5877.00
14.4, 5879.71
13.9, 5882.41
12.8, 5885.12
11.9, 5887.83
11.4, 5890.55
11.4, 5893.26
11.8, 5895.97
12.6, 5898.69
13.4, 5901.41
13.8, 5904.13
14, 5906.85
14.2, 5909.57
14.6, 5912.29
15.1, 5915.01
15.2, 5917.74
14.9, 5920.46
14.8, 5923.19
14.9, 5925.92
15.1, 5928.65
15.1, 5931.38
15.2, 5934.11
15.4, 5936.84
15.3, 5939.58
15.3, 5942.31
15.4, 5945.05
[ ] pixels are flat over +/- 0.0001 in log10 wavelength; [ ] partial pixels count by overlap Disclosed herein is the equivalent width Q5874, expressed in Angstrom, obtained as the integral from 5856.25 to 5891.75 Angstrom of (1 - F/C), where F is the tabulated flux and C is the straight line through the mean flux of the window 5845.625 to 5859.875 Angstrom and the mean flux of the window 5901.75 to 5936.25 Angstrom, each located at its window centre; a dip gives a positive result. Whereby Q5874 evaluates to 2.0 Angstrom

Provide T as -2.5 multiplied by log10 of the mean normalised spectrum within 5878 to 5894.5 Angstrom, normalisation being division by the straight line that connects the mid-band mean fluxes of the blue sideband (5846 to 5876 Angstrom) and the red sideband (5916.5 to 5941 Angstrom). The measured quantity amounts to 0.19 mag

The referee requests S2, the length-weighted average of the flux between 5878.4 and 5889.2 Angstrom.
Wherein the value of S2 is 13.2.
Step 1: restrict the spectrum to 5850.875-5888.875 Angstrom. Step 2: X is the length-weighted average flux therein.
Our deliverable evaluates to 14.4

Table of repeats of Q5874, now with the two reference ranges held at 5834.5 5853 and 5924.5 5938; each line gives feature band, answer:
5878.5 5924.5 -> 5.4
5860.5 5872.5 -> 0.4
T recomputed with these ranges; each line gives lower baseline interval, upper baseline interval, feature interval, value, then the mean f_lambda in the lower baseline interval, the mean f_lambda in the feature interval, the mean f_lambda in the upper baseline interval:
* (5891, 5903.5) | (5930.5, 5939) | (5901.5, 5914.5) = -0.08 mag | 12.3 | 14.1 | 15.2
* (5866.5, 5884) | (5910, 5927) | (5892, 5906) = 0.17 mag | 14.7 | 12.7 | 14.9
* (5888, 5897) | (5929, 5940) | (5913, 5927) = -0.08 mag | 11.6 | 15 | 15.2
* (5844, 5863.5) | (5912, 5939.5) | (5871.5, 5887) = 0.07 mag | 15.2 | 14.1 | 15.1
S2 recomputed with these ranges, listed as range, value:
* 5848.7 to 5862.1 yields 14.9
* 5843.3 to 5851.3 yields 15.9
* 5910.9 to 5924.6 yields 14.9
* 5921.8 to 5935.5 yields 15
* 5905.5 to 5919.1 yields 14.6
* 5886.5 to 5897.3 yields 11.6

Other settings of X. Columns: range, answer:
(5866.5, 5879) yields 14.9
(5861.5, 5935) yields 14.1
